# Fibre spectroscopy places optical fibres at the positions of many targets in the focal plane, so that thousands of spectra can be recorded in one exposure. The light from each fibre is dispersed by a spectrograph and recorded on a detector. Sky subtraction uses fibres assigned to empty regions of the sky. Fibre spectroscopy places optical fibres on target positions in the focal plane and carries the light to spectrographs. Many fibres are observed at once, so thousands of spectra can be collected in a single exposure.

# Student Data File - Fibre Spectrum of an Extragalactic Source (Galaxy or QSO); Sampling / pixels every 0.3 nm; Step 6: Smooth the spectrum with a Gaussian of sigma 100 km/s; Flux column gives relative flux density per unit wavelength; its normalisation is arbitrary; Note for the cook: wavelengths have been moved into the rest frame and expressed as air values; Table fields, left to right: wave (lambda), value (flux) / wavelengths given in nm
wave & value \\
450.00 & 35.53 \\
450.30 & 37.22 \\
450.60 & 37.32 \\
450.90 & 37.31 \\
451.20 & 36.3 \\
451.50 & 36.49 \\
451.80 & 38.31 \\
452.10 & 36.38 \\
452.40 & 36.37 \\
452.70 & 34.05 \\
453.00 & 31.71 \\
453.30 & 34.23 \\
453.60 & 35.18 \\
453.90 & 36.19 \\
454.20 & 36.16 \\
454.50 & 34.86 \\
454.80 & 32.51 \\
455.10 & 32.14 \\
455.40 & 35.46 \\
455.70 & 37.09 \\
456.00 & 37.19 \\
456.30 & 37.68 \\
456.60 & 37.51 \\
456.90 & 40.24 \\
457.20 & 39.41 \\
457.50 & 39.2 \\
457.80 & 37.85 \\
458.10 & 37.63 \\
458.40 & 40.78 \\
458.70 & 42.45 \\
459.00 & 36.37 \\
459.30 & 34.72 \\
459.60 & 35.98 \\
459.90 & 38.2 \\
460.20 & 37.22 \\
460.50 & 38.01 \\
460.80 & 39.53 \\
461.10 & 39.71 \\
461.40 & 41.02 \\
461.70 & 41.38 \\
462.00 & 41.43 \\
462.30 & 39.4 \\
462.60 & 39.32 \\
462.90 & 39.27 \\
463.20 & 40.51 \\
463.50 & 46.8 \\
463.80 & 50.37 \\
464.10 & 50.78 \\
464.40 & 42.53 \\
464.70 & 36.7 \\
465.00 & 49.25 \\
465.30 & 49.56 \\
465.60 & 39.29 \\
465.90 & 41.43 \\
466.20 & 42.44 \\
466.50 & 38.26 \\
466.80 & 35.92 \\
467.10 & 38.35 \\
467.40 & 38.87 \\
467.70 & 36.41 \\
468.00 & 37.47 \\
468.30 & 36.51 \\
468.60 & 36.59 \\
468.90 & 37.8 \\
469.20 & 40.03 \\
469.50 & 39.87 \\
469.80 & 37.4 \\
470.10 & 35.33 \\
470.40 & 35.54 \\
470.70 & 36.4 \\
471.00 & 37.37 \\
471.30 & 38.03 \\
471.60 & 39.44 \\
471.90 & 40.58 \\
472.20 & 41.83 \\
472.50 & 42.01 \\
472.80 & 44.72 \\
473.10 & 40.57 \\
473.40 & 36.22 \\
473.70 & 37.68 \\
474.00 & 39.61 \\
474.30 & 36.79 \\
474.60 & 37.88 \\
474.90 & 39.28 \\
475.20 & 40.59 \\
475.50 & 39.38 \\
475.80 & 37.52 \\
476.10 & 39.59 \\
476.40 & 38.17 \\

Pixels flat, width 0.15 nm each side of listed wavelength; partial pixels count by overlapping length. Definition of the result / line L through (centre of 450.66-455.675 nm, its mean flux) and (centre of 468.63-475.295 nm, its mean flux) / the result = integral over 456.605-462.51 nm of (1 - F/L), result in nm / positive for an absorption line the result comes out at -0.40 nm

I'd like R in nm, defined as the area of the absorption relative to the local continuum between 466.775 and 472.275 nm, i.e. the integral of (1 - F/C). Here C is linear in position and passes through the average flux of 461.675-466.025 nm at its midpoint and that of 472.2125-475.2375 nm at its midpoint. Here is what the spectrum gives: 0.44 nm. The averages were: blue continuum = 43.3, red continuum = 39.6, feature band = 37.9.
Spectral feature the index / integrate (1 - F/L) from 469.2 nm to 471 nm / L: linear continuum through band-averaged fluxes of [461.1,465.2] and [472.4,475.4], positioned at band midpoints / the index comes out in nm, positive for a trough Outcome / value 0.16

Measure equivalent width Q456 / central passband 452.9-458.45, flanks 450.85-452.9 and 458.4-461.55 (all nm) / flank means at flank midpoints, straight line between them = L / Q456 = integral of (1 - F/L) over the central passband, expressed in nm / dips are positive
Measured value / 0.13 nm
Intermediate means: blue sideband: 36.3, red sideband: 38.4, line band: 36.4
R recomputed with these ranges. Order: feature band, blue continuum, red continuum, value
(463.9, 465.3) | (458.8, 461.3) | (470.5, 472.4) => -0.27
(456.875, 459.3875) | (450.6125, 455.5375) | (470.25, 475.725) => -0.17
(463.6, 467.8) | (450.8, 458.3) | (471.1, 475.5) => -0.44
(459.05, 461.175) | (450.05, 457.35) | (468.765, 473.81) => -0.02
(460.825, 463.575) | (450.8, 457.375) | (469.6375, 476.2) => -0.26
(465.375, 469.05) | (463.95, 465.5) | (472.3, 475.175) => 0.45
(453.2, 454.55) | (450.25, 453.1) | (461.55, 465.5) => 0.08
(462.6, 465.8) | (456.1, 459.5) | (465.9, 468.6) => -0.50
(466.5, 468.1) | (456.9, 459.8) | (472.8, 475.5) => 0.05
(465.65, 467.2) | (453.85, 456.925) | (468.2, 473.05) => -0.05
